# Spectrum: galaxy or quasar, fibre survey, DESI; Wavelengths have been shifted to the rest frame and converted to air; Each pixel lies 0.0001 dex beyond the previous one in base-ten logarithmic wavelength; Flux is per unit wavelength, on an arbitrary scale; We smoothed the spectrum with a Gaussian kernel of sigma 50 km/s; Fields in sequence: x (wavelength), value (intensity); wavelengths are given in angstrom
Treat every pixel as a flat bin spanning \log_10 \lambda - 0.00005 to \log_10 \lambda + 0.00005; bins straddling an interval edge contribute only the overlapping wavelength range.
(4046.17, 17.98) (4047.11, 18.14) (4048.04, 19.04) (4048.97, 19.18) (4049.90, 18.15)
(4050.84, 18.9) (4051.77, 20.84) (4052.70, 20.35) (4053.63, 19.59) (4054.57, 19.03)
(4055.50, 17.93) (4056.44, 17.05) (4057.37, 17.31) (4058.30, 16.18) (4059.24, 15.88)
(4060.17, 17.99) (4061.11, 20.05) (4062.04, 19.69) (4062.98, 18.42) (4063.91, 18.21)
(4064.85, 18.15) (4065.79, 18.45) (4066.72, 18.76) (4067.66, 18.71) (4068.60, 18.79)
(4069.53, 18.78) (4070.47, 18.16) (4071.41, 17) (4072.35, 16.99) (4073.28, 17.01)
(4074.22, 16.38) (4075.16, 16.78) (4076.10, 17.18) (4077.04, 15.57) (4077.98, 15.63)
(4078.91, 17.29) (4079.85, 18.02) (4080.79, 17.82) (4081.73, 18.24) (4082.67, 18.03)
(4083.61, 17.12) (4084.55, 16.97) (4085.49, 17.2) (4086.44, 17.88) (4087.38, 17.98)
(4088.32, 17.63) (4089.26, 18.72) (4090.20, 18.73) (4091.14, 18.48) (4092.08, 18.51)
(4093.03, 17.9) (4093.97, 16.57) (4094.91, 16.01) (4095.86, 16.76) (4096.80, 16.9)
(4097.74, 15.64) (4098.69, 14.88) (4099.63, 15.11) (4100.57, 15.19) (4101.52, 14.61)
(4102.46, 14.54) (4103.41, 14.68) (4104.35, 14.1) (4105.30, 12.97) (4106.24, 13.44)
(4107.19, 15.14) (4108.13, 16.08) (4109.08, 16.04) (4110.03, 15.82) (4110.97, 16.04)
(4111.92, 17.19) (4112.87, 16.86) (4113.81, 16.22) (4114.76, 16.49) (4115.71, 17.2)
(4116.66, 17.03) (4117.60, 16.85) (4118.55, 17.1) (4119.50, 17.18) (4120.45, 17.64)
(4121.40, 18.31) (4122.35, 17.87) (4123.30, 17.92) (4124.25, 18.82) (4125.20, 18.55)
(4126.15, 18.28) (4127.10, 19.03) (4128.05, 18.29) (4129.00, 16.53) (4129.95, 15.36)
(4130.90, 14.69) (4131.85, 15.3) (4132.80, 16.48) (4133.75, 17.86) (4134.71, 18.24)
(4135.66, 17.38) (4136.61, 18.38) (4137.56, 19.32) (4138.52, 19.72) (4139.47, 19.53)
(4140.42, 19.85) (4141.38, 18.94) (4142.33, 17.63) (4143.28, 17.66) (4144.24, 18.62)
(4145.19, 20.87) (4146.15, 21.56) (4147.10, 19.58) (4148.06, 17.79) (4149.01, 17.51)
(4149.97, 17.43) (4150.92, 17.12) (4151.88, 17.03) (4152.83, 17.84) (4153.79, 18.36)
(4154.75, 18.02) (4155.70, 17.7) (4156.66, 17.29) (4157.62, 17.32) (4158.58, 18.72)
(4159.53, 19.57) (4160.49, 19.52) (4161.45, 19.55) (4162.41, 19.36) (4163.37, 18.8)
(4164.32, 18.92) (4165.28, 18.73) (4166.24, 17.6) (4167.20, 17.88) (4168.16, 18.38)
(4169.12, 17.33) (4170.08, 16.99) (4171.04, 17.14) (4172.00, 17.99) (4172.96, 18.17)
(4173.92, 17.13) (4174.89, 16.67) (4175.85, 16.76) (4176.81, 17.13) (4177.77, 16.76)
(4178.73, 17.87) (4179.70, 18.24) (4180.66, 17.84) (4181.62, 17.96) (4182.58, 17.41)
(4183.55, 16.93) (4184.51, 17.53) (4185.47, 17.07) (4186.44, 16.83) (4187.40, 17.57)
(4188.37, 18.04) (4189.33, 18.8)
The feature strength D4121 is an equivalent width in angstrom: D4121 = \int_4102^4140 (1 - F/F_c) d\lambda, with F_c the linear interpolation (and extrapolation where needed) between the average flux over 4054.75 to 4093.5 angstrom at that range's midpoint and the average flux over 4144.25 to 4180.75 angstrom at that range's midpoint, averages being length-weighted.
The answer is 2.30 angstrom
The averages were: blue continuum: 17.8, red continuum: 18.1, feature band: 16.9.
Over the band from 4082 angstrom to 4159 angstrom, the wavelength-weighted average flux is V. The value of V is 17.3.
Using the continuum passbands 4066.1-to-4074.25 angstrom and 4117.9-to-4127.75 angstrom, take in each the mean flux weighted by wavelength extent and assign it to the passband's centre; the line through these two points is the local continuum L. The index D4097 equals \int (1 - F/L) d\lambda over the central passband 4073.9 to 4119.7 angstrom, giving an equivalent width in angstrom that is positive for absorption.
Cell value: 3.7 angstrom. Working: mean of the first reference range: 17.9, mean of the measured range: 16.5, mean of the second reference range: 18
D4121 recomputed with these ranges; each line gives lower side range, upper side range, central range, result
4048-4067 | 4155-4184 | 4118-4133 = 0.7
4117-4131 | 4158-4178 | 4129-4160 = -0.4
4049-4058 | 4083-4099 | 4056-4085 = 0.8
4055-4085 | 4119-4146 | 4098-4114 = 2.4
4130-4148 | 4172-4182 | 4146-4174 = -0.5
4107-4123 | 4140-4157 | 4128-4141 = 0.1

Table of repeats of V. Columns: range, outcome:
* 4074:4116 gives 16.5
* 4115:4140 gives 17.6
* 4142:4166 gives 18.5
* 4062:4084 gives 17.7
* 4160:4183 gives 17.9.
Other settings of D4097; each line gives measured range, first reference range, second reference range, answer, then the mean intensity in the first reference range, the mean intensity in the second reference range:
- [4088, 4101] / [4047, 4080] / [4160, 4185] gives 0.77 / 18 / 17.9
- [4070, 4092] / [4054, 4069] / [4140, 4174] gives 0.91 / 18.2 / 18.3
